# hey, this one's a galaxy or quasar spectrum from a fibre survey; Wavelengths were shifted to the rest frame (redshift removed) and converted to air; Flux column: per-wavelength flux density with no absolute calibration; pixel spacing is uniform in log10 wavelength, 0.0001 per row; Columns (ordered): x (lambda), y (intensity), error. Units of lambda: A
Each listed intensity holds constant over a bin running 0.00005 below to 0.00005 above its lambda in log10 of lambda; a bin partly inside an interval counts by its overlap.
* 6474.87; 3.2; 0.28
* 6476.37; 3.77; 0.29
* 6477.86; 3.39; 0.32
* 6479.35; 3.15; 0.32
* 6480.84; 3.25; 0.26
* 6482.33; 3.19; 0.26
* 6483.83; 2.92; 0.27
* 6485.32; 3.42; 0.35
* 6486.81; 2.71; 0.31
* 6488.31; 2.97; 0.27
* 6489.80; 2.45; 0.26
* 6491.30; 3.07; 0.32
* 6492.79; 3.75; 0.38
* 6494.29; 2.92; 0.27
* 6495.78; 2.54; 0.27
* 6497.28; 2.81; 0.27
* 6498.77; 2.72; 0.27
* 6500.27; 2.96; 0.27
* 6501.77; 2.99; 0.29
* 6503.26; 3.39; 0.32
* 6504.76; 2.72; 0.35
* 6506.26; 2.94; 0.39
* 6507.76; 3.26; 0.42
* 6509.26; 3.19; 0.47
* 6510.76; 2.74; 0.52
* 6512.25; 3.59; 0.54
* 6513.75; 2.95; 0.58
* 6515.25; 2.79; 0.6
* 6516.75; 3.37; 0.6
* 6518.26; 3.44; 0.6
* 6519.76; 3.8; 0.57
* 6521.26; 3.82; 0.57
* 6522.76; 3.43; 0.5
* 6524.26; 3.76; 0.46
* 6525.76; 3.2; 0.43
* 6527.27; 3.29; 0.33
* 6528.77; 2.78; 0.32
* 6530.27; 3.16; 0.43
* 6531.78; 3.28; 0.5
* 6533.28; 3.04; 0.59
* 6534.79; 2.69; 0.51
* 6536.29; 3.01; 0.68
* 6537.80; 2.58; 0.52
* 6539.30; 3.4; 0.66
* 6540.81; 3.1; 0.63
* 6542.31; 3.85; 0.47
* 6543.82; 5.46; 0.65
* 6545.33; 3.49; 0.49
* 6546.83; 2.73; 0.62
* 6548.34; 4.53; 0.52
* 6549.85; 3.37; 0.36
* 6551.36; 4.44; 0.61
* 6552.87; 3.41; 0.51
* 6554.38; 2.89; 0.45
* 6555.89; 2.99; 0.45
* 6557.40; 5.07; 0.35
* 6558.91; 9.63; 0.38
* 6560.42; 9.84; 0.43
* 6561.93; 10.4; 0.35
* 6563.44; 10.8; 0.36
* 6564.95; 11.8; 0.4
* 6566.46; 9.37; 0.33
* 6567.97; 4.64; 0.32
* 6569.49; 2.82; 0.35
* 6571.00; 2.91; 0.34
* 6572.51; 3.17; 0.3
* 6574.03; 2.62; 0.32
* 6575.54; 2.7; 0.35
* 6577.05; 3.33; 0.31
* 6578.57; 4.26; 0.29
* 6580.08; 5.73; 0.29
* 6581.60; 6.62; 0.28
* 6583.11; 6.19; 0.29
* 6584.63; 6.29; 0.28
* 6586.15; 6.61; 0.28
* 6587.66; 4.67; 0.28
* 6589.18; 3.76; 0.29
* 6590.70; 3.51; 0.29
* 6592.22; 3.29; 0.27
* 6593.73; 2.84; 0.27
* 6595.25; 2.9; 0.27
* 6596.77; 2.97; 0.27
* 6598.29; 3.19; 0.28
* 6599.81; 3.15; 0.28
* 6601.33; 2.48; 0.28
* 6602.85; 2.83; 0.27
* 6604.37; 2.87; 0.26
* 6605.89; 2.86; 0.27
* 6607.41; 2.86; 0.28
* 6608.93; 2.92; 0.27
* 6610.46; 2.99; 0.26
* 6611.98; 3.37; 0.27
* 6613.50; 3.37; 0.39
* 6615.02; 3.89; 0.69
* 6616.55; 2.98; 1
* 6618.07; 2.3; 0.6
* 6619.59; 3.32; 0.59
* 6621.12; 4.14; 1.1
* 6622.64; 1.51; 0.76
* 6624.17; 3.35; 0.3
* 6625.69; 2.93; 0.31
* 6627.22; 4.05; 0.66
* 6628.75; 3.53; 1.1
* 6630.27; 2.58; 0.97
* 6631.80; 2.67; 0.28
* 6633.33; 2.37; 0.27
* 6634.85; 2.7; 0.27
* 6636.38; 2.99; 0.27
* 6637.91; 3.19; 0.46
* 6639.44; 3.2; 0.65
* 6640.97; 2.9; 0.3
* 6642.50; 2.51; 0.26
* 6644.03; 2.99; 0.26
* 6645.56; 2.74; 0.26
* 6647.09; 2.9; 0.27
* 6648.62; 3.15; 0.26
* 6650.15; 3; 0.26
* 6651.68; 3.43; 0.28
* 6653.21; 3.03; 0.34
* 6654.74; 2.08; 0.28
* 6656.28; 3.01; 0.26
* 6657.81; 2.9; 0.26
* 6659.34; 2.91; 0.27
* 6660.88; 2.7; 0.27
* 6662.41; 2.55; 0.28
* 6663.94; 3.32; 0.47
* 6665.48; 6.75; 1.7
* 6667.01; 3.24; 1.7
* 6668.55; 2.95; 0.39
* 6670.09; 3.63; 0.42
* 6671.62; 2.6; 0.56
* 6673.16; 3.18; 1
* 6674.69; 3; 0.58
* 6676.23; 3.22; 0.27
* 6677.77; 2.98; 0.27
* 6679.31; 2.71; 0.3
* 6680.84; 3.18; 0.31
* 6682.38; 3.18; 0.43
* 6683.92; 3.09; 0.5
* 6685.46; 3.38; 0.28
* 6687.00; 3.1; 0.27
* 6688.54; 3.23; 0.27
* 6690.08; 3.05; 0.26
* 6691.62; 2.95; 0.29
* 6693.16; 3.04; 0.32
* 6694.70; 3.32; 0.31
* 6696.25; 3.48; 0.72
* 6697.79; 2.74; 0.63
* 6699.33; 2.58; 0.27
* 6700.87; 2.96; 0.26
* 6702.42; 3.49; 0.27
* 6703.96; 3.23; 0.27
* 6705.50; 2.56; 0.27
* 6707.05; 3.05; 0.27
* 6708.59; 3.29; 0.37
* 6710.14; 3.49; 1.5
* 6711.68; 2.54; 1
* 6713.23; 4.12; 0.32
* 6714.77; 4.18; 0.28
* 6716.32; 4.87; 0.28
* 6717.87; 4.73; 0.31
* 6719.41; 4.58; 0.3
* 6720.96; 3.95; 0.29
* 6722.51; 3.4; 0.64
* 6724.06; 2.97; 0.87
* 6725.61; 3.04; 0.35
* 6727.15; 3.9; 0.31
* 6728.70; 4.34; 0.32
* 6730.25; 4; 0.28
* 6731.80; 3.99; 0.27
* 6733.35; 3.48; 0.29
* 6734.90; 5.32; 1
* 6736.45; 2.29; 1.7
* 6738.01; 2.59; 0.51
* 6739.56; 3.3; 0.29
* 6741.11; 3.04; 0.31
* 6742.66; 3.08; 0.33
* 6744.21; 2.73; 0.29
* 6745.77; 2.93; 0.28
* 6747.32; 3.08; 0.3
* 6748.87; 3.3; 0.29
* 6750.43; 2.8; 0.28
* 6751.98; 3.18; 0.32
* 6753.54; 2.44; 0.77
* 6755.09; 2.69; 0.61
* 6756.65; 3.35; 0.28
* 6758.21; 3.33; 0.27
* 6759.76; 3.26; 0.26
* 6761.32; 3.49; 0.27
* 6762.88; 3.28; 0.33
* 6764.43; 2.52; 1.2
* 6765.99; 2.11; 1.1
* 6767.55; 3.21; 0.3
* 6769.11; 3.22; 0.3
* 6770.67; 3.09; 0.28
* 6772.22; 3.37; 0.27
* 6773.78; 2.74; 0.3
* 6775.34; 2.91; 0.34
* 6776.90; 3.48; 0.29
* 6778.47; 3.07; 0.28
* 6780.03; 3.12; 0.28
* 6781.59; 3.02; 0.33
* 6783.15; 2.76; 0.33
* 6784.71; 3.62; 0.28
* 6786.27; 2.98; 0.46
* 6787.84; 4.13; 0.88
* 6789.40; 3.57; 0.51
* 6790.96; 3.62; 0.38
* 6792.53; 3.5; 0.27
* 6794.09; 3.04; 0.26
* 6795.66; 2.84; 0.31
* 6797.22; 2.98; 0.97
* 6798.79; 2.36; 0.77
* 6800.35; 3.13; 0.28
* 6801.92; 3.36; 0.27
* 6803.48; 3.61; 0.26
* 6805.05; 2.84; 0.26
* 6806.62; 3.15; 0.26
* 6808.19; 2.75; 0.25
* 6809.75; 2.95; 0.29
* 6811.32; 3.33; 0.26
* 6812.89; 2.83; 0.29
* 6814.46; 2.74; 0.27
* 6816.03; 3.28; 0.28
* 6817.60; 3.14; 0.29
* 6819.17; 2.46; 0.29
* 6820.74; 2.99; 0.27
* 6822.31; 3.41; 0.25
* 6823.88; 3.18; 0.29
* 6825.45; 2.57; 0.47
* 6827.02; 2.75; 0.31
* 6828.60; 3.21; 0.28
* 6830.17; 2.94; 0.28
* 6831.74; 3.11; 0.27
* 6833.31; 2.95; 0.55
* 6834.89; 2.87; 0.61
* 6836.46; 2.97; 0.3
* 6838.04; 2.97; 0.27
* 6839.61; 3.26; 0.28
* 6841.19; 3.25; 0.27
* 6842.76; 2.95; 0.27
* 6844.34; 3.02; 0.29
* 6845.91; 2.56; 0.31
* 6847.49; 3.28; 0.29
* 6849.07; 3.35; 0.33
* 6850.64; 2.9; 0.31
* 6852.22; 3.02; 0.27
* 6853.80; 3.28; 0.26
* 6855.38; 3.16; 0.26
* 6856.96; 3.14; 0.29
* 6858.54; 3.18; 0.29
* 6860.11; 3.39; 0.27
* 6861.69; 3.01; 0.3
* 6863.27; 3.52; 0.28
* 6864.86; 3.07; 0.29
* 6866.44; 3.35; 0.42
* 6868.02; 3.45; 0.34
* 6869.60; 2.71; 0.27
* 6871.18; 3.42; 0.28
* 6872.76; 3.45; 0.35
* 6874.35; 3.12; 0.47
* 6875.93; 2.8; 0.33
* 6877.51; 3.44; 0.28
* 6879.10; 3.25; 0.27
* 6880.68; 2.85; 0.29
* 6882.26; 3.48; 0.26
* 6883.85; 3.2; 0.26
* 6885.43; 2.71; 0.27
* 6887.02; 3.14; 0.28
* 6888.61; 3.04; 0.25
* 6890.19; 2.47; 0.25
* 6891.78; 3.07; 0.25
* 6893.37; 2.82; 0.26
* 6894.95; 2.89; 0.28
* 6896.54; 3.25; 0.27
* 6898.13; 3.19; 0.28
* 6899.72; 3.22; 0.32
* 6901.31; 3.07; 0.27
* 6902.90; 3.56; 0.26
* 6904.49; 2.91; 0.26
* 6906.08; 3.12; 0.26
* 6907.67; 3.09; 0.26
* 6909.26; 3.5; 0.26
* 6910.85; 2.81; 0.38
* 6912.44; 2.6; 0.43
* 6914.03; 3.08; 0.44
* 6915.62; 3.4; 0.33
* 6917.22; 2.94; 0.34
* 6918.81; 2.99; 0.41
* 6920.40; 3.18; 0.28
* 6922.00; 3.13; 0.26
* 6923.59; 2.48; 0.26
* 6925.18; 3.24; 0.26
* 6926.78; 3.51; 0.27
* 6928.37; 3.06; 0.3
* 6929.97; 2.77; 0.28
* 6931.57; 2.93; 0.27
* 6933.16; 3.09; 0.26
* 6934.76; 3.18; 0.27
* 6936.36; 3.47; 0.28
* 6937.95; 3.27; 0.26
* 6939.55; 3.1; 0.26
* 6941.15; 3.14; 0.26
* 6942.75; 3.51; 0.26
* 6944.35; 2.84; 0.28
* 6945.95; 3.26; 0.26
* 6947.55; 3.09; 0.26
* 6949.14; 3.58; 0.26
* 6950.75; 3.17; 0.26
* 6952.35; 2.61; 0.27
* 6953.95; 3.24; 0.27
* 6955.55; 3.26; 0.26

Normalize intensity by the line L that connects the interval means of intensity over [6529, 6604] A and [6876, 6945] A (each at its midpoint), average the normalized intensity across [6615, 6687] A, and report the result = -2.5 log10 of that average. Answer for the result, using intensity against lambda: 0.327 mag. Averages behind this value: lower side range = 4.51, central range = 3.08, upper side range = 3.09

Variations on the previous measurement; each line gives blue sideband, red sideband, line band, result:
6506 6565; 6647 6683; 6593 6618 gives 0.21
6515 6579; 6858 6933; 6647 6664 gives 0.35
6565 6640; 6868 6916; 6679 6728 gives 0.03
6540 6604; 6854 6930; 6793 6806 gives 0.18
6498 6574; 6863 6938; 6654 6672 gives 0.17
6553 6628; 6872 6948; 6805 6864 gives 0.12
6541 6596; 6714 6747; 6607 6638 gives 0.44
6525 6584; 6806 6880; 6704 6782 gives 0.10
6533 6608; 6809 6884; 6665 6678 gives 0.15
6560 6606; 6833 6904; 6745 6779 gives 0.23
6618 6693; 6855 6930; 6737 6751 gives 0.04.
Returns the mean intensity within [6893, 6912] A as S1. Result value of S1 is 3.12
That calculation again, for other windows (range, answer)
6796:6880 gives 3.08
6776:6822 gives 3.13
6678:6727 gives 3.34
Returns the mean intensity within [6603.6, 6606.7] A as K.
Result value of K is 2.87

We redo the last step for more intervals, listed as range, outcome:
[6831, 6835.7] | 2.98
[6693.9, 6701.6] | 3.02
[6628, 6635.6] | 2.77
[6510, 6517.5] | 3.09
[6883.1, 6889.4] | 3.02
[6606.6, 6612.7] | 3.03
